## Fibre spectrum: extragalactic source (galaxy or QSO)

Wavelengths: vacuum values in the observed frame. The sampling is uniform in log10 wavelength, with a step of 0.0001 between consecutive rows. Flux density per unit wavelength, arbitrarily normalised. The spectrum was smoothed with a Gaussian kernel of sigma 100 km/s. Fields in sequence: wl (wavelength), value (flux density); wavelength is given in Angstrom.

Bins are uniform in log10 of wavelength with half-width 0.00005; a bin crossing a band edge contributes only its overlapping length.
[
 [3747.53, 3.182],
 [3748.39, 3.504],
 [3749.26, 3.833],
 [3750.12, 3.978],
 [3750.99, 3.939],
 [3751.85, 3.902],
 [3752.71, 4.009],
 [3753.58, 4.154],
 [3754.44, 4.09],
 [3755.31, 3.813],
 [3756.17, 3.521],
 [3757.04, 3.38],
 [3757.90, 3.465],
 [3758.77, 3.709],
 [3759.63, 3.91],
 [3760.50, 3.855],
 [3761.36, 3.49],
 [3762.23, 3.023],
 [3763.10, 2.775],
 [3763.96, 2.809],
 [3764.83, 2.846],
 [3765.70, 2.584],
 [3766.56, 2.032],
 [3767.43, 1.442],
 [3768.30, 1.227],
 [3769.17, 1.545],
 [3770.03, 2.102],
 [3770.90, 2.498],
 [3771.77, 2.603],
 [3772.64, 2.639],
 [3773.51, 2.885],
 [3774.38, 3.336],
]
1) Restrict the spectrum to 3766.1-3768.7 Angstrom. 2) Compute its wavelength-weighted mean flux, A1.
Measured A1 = 1.59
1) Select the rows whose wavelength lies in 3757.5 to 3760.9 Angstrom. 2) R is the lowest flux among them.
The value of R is 3.465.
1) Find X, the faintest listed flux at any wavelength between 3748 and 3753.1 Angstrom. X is 3.504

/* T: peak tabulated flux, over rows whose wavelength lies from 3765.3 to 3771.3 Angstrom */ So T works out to 2.584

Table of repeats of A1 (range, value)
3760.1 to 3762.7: 3.44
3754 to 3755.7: 3.95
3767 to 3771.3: 1.76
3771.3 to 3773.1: 2.62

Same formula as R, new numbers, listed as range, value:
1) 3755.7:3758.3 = 3.38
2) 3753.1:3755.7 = 3.813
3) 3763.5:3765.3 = 2.809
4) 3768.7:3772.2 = 1.545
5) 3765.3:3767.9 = 1.442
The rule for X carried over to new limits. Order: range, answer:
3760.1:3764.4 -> 2.775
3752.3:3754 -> 4.009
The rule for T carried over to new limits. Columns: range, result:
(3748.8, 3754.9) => 4.154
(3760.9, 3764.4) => 3.49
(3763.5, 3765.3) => 2.846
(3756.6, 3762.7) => 3.91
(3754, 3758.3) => 4.09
